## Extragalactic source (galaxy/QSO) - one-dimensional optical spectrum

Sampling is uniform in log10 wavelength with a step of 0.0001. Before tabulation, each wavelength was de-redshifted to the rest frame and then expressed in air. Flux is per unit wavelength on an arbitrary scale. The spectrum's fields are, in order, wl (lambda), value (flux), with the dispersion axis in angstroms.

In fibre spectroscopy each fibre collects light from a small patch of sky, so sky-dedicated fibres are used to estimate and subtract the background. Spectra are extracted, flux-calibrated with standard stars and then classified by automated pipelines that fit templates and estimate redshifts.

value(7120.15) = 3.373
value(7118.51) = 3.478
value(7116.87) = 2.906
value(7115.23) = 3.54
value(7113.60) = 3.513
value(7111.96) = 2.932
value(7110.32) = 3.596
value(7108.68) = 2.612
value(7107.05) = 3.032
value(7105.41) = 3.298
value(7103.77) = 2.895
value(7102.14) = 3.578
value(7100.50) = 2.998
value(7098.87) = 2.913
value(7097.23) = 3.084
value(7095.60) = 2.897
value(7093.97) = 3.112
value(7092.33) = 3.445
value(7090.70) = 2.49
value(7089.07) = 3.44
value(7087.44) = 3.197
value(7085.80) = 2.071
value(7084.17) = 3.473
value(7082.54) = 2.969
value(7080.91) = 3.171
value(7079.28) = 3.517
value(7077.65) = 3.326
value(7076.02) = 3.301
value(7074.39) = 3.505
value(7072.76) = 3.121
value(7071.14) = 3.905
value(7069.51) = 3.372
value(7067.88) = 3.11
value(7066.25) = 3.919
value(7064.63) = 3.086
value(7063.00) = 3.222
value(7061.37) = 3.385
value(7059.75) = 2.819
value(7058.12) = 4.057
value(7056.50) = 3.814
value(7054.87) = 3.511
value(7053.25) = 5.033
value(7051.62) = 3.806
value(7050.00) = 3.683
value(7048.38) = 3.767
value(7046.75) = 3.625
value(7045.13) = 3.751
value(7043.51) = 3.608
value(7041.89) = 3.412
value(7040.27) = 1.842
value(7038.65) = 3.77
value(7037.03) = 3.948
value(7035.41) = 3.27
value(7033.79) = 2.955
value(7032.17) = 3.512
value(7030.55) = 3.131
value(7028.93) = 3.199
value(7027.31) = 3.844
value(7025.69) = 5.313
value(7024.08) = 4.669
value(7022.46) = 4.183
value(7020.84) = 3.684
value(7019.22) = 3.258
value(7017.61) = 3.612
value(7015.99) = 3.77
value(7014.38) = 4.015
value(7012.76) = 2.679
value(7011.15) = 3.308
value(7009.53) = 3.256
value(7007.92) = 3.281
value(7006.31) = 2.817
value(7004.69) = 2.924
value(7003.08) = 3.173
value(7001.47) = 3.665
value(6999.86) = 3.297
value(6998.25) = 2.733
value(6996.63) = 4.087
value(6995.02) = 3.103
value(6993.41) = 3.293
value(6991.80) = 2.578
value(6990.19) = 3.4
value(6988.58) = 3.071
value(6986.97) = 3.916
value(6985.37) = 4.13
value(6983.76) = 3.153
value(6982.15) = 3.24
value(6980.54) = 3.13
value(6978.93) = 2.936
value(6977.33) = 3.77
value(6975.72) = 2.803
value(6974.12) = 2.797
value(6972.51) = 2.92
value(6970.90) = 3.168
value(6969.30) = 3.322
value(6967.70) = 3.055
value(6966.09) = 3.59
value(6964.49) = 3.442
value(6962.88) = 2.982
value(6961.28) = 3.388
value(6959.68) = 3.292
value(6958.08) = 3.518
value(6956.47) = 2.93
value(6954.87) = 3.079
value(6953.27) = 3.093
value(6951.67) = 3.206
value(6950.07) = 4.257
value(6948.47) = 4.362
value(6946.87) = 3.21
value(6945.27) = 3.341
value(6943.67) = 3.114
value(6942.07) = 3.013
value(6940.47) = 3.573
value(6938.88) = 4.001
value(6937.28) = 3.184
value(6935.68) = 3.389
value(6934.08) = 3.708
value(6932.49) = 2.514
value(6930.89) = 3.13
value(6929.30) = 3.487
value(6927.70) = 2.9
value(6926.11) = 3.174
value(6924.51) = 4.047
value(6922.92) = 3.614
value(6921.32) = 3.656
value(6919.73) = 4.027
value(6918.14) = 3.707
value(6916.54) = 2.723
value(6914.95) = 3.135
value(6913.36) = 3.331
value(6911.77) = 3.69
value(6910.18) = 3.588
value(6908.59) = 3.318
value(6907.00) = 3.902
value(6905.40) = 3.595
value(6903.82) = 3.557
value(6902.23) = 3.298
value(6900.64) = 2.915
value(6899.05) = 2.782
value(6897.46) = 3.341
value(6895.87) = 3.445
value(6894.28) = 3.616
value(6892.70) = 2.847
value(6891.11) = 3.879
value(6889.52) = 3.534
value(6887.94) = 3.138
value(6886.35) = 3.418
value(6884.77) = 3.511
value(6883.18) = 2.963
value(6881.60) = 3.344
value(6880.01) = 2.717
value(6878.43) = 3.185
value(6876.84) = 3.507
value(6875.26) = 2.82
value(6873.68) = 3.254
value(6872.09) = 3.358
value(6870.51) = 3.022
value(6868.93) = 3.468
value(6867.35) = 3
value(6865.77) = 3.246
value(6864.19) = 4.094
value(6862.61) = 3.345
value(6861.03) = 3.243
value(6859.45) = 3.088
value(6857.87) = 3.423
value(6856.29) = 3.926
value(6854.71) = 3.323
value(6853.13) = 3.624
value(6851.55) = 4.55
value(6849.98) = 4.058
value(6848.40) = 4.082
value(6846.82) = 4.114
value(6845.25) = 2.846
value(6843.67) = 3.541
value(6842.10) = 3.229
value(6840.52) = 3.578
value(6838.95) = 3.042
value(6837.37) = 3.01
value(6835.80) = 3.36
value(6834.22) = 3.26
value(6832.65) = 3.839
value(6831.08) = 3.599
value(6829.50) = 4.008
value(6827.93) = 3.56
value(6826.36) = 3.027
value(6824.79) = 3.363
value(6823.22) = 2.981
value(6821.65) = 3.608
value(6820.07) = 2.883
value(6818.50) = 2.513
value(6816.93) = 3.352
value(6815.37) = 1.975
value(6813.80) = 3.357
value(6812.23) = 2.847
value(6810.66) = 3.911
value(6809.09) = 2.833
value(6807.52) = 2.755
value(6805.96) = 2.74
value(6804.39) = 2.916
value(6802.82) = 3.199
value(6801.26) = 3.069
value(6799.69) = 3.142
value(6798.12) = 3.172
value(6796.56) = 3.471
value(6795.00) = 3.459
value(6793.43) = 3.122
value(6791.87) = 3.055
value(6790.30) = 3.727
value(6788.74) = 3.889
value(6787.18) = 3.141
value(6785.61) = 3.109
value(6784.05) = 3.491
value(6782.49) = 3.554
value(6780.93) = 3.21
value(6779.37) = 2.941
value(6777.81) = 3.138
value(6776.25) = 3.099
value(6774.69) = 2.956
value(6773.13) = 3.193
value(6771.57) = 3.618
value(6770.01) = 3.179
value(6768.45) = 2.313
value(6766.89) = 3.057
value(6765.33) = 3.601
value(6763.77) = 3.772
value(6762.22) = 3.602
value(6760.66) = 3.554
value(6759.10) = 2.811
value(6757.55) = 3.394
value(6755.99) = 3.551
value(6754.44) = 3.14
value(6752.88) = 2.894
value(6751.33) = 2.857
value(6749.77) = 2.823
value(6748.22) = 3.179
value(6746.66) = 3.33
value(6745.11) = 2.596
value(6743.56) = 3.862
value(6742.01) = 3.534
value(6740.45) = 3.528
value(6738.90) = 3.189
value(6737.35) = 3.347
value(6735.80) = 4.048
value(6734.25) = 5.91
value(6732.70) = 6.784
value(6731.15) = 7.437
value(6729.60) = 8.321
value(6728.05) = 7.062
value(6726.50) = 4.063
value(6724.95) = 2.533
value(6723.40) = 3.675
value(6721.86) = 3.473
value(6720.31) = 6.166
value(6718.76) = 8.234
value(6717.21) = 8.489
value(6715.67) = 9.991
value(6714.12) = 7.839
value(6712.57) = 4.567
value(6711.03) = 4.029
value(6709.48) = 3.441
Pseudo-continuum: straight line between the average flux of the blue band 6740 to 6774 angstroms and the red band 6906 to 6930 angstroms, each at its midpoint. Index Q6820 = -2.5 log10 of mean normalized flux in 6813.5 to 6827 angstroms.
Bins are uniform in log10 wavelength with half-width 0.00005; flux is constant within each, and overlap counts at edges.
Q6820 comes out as 0.118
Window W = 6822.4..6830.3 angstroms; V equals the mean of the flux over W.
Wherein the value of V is 3.39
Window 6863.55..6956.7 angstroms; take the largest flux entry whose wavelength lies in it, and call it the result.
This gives 4.362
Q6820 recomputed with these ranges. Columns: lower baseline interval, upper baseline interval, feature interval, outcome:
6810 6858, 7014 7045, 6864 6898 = 0.056 mag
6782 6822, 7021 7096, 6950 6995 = 0.039 mag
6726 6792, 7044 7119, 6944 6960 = 0.023 mag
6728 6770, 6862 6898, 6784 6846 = 0.122 mag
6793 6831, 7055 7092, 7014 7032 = -0.183 mag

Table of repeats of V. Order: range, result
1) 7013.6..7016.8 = 3.9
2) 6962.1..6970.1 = 3.28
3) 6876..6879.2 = 3.34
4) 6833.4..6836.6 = 3.32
